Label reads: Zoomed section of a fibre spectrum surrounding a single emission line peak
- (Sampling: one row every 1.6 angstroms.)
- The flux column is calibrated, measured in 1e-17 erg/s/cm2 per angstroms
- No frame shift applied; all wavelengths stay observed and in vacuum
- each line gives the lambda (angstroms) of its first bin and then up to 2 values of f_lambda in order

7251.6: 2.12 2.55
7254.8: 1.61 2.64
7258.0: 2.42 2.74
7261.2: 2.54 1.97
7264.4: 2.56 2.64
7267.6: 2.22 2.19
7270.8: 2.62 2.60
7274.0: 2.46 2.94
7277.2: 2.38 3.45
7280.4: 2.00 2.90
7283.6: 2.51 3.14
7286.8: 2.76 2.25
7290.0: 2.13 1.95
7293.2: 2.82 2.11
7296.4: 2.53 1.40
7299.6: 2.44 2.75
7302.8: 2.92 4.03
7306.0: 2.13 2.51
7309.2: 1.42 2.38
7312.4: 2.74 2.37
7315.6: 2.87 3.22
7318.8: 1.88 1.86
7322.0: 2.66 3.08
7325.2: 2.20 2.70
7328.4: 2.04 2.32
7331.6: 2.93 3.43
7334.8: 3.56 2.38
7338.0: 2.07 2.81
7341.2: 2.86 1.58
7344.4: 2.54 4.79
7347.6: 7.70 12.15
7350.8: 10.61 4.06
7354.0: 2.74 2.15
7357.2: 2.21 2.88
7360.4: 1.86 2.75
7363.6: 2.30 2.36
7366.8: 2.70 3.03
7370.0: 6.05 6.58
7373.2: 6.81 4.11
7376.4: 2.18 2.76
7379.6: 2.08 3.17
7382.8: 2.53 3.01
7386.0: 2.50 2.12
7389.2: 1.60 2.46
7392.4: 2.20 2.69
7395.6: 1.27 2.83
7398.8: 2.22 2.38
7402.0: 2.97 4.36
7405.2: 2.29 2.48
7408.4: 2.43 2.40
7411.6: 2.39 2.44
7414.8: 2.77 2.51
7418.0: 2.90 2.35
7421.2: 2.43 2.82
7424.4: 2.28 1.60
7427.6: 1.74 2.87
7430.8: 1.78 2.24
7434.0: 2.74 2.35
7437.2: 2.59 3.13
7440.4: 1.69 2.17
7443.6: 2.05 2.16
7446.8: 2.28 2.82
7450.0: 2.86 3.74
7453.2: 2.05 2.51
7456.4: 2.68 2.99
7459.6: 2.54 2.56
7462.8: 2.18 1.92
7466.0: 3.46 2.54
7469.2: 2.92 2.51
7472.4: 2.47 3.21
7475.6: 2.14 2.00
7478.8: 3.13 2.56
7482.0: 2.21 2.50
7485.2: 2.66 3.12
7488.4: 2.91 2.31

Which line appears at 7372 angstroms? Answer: [N II] 6583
